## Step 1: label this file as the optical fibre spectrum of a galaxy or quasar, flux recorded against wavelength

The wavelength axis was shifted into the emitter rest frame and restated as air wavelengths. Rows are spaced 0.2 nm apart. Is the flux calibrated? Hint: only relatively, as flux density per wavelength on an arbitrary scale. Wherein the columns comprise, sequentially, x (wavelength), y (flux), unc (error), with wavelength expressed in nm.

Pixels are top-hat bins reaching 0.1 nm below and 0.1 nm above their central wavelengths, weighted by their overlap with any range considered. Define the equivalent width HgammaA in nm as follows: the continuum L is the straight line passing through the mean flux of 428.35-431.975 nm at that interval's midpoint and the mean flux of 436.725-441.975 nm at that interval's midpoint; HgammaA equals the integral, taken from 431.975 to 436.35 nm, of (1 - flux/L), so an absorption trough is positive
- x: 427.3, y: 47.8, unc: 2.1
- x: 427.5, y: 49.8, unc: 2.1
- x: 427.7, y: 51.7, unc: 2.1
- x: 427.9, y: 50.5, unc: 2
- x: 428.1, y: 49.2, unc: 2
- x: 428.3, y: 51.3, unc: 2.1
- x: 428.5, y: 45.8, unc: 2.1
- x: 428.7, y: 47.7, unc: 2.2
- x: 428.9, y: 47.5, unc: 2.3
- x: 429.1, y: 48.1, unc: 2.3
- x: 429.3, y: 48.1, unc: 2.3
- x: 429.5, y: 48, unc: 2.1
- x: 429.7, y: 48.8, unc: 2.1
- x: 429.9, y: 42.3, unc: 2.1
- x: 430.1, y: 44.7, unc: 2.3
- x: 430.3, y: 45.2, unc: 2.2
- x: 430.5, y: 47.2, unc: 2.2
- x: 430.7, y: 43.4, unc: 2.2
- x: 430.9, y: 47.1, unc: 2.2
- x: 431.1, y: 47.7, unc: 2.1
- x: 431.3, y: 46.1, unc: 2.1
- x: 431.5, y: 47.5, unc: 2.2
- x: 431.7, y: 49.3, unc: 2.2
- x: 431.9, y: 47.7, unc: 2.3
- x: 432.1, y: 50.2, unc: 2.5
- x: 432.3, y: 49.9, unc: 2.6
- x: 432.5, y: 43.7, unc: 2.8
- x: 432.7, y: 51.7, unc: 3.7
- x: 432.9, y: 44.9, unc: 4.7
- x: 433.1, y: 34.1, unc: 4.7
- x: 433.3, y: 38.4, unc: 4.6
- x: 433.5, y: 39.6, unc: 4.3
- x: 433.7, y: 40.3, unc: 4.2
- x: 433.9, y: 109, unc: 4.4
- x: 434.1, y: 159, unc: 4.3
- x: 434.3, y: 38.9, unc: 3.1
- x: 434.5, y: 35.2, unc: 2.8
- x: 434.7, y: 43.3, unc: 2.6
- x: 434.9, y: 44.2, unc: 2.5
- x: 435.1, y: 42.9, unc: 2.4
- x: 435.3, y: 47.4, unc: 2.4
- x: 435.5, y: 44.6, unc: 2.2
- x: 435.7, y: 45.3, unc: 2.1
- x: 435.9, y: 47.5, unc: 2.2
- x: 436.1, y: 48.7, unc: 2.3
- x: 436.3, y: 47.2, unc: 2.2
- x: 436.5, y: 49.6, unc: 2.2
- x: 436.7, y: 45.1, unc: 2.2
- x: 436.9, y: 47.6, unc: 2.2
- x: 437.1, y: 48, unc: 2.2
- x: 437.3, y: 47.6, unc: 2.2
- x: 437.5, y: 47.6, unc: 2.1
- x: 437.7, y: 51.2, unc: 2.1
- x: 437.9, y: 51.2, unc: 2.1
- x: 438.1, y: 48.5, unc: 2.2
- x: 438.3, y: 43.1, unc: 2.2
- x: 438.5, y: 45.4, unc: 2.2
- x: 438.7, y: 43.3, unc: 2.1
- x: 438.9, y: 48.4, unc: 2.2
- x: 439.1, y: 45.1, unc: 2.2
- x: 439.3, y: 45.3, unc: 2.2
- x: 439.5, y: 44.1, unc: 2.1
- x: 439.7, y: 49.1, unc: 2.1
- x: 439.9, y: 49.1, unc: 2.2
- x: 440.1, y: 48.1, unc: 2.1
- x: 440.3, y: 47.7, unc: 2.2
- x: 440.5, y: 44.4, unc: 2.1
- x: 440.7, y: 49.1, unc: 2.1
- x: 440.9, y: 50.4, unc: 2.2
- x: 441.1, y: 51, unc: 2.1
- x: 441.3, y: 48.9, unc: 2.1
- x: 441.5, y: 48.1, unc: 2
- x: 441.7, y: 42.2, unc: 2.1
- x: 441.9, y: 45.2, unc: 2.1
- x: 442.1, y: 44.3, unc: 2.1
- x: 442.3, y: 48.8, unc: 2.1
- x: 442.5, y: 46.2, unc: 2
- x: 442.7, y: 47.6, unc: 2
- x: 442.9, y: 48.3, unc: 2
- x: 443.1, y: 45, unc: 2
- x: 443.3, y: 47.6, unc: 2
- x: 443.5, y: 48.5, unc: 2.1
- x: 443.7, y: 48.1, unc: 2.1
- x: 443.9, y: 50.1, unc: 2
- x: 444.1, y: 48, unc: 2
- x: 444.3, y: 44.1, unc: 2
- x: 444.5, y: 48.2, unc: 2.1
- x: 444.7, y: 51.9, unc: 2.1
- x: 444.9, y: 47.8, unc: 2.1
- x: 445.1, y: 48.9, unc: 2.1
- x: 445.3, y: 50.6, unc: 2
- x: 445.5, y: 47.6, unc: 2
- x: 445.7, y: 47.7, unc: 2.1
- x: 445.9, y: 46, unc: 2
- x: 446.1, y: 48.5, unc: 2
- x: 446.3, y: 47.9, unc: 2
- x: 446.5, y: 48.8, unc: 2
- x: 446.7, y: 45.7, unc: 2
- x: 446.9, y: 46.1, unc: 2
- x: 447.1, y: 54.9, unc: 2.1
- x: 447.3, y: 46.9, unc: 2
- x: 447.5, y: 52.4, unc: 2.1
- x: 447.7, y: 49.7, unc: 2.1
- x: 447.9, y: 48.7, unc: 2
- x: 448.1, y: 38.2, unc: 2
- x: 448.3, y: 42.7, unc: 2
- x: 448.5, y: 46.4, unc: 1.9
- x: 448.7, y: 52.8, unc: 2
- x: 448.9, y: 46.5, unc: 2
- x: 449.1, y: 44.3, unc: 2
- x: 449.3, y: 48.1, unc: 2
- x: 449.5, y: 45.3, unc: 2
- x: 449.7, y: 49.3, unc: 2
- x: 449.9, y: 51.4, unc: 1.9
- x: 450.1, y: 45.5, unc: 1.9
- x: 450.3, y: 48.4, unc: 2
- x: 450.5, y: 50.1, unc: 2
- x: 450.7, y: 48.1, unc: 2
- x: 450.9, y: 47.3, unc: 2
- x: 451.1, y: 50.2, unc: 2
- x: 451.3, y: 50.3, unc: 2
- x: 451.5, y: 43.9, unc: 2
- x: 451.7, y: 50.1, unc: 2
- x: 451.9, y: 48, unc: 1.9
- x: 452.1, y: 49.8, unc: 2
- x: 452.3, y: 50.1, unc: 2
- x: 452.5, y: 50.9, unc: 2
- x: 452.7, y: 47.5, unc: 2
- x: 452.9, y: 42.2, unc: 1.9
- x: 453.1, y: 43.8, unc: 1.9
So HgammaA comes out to -0.47 nm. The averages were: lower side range 46.8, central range 52.1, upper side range 47.3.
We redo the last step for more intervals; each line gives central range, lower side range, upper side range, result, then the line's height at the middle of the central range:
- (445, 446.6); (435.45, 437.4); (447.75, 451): -0.038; 47.1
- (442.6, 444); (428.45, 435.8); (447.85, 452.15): 0.014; 48.4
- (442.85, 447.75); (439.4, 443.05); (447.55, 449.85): -0.139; 47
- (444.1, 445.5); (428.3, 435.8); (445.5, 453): -0.003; 48.4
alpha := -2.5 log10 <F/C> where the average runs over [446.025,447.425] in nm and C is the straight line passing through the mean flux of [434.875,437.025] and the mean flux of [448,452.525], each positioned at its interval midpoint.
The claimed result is -0.02 mag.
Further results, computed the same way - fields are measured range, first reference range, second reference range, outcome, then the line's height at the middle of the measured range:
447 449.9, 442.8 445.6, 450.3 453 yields 0.013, 48.3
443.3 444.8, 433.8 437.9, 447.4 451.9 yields 0.046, 50.4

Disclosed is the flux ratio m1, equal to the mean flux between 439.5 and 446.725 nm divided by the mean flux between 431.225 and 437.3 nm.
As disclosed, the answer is 0.94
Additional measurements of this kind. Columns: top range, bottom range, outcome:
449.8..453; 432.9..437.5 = 0.93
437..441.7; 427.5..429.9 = 0.98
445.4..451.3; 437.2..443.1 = 1.01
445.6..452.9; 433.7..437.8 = 0.89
